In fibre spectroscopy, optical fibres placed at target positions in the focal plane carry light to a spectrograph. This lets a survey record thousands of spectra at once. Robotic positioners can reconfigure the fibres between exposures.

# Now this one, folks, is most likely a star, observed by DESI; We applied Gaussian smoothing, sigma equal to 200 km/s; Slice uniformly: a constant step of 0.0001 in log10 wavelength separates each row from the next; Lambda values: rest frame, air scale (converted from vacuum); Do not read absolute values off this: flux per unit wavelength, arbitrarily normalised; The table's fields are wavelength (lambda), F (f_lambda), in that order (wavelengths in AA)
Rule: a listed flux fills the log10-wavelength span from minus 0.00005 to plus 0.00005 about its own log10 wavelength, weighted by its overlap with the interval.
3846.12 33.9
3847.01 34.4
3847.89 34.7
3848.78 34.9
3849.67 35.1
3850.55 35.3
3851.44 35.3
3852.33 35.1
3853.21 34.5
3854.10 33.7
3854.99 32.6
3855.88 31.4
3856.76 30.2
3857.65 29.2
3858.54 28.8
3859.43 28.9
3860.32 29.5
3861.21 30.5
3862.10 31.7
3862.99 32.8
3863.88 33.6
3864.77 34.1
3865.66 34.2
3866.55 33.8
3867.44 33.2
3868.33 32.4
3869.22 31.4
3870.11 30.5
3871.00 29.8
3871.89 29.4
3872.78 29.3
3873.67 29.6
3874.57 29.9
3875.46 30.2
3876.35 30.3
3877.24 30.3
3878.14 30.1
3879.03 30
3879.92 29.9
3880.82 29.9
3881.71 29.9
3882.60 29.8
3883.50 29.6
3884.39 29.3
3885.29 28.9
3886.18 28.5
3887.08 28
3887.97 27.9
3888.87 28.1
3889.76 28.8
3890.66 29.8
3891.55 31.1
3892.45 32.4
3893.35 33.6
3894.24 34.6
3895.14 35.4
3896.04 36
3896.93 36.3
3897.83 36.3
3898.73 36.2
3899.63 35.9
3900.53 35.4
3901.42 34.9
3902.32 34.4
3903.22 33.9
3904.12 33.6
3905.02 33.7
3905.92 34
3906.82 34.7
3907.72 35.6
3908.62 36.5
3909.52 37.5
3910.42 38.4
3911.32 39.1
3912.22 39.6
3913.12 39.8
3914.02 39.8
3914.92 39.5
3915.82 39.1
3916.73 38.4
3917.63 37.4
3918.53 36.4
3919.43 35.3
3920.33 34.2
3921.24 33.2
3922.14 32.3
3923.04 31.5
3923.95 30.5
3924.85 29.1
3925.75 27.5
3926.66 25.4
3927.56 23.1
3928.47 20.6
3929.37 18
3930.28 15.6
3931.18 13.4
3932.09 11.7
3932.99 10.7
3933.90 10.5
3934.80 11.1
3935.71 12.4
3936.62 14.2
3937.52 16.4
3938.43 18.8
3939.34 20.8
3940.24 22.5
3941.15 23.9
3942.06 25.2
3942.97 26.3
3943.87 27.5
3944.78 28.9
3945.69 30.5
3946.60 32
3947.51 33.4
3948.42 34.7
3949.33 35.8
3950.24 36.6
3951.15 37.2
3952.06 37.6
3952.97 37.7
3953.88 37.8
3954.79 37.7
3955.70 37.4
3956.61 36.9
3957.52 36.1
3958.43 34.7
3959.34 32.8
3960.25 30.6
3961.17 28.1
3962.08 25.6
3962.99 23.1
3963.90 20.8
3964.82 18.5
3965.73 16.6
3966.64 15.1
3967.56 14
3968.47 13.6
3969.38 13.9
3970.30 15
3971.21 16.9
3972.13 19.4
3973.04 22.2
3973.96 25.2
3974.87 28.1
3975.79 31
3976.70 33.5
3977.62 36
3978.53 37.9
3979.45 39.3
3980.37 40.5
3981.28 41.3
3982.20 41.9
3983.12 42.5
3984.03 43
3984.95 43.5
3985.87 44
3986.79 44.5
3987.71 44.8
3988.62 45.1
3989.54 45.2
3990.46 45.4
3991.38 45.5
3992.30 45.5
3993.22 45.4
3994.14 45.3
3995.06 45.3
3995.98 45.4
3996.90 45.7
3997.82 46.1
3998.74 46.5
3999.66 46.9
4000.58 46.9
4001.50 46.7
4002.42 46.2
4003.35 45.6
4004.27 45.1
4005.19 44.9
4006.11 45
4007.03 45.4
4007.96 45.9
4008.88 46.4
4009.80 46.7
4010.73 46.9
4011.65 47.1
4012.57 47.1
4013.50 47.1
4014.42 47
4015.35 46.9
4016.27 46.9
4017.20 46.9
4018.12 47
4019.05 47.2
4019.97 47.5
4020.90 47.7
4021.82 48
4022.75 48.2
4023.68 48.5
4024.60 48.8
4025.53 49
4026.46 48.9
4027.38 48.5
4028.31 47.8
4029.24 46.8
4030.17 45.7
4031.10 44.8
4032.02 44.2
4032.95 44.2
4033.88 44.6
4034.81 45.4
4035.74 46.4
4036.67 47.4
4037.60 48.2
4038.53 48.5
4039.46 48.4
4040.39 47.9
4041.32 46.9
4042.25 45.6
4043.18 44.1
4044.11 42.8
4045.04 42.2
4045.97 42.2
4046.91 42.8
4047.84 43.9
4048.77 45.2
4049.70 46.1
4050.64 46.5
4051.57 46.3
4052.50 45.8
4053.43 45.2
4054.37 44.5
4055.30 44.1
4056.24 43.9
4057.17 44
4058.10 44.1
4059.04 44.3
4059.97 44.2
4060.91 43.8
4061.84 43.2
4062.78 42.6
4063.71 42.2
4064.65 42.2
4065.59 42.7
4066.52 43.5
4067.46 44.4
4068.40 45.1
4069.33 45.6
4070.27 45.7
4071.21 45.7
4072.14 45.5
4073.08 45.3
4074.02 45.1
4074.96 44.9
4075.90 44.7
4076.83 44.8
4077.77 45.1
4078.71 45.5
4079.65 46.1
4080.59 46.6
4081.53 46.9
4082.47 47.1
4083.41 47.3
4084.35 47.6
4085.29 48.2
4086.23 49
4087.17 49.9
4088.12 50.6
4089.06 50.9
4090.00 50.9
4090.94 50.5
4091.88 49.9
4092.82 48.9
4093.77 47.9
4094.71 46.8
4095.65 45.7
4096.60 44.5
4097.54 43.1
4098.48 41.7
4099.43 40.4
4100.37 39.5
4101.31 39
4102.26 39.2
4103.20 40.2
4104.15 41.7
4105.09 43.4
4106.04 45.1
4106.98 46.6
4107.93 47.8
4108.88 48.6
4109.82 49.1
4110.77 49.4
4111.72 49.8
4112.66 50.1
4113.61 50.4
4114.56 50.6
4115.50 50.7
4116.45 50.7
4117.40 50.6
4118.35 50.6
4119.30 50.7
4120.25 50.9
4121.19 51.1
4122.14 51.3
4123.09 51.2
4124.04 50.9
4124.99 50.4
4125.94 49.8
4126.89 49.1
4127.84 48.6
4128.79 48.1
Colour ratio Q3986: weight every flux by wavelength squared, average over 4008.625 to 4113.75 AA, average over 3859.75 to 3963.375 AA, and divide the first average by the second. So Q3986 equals 1.62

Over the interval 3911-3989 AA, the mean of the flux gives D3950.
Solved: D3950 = 29.3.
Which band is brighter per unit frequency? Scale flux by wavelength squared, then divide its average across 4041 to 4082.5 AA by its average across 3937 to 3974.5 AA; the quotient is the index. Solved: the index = 1.76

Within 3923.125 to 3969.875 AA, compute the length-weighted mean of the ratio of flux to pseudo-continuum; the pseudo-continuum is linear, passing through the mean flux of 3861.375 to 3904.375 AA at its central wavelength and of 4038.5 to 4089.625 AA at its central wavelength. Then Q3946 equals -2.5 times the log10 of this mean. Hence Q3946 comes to 0.41 mag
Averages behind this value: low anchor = 31.8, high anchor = 45.4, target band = 25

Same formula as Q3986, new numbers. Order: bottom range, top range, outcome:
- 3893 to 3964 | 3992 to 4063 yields 1.59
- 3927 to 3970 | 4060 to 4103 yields 1.97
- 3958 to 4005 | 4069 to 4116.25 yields 1.38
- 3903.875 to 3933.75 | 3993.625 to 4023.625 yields 1.58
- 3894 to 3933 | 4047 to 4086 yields 1.50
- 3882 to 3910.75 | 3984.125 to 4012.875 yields 1.45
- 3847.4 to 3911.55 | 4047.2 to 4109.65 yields 1.54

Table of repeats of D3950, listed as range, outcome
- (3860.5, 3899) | 31.3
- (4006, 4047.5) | 46.5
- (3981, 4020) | 45.6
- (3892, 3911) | 35.2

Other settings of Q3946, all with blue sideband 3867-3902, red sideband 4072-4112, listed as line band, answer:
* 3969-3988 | 0.140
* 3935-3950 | 0.377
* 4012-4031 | -0.158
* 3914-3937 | 0.313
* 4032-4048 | -0.074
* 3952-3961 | 0.025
